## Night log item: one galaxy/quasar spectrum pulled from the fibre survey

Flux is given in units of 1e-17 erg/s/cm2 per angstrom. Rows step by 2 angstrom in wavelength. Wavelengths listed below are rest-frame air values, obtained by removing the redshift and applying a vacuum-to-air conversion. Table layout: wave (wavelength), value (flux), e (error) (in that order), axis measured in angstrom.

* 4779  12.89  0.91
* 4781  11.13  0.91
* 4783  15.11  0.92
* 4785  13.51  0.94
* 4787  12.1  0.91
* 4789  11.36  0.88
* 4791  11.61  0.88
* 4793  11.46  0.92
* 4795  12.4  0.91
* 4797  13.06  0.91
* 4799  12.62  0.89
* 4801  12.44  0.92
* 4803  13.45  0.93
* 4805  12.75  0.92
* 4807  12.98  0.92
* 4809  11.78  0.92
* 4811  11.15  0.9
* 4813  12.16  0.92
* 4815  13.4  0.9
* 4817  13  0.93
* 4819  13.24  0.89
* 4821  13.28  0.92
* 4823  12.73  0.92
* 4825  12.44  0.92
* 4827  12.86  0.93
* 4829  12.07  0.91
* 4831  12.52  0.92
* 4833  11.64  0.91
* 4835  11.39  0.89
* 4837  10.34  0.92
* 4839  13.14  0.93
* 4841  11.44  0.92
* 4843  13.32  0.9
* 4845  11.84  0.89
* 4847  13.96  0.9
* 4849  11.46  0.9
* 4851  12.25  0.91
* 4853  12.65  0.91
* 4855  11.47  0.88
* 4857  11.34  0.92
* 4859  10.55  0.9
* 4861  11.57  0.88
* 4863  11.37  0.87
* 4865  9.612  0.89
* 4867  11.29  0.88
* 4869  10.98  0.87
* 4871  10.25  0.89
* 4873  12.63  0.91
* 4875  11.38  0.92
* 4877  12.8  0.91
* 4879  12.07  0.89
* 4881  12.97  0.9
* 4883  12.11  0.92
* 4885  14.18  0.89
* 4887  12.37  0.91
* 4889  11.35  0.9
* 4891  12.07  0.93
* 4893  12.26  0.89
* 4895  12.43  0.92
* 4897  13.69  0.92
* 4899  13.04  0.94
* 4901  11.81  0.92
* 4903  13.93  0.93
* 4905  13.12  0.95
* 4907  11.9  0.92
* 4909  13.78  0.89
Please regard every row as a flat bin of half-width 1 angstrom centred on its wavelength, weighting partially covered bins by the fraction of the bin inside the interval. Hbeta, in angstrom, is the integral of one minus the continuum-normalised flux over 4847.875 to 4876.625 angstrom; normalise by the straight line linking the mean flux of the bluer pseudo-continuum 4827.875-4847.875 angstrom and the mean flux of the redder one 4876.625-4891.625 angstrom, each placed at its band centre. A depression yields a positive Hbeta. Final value 2.2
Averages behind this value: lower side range 12.2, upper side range 12.5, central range 11.4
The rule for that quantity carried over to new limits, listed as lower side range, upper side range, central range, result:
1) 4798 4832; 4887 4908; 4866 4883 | 1.03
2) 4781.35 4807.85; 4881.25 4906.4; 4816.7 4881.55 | 3.54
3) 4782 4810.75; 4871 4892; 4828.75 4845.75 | 0.65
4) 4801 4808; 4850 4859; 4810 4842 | 0.41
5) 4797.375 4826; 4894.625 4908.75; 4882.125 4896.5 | 0.49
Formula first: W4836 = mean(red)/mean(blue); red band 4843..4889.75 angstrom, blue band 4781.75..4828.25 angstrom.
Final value 0.94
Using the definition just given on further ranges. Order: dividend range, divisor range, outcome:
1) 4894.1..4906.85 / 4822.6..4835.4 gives 1.06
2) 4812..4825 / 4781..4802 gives 1.03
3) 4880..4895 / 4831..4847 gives 1.04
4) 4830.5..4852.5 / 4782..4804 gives 0.96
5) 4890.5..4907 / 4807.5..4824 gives 1.01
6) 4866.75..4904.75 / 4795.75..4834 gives 0.98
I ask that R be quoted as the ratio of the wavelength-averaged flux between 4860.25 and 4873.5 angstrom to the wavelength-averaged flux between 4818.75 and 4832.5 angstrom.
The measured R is 0.87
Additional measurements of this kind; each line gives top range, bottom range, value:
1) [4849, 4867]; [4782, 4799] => 0.90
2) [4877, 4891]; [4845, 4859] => 1.04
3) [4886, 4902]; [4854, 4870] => 1.12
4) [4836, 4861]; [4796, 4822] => 0.94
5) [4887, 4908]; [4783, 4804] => 1.00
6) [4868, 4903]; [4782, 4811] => 0.98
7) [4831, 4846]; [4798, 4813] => 0.96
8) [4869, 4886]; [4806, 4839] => 0.99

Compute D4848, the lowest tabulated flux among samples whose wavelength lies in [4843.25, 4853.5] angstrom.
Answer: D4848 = 11.46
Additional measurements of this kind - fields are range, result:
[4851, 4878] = 9.612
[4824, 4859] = 10.34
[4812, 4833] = 11.64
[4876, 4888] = 12.07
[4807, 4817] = 11.15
